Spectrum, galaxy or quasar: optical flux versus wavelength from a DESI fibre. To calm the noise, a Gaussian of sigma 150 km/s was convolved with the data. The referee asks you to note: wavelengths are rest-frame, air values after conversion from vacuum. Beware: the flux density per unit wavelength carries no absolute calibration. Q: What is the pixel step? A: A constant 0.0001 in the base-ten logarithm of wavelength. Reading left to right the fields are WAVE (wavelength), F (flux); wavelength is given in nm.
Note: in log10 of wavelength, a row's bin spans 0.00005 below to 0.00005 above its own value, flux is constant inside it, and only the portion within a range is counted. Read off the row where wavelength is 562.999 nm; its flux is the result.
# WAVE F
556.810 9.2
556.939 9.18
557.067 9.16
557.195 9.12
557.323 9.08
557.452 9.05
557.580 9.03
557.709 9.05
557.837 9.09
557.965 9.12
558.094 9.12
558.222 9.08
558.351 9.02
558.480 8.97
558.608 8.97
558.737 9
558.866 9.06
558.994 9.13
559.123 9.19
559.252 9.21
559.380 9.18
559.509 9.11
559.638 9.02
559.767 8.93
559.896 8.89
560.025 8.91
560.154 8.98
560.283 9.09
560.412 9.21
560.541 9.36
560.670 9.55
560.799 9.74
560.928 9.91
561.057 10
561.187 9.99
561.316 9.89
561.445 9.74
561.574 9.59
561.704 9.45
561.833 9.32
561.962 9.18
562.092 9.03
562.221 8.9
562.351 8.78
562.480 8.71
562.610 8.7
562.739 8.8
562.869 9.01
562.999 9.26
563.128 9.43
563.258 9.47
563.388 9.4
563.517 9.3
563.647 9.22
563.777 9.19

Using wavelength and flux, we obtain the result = 9.26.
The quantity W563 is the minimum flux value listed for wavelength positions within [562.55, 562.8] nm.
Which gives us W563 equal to 8.7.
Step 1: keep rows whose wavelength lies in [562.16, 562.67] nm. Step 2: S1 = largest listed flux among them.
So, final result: 8.9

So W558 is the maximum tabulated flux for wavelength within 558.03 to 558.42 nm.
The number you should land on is 9.12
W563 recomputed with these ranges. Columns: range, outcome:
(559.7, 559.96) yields 8.89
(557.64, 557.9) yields 9.05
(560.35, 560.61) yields 9.21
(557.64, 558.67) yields 8.97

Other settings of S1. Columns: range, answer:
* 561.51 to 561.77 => 9.59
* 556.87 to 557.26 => 9.18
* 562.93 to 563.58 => 9.47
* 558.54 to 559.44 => 9.21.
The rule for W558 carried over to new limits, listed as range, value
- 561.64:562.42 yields 9.45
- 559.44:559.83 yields 9.11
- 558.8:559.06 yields 9.13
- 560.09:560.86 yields 9.74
